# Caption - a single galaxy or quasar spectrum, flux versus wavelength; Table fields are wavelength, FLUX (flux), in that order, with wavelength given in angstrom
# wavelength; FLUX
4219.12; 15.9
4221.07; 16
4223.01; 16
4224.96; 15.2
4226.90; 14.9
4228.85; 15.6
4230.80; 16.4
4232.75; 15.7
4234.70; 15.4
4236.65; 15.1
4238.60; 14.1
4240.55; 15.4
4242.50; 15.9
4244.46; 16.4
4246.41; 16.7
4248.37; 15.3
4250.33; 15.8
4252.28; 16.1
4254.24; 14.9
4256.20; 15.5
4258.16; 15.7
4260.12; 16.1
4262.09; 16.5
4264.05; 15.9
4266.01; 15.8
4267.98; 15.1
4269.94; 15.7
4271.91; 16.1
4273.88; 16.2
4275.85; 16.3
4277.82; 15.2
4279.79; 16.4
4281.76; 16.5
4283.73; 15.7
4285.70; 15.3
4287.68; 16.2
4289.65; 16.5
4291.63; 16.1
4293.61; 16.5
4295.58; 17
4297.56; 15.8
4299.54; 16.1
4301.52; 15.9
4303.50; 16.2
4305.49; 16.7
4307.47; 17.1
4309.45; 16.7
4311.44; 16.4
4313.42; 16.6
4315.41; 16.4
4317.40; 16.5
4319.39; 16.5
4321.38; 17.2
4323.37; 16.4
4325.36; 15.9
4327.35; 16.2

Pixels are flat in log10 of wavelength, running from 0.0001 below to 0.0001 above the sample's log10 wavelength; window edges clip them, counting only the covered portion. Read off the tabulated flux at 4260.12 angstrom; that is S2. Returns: 16.1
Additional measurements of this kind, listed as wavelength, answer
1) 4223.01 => 16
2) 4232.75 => 15.7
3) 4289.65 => 16.5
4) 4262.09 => 16.5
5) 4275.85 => 16.3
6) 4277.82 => 15.2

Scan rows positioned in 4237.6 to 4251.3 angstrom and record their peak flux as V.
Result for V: 16.7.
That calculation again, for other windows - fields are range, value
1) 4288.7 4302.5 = 17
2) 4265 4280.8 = 16.4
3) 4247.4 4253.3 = 16.1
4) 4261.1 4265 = 16.5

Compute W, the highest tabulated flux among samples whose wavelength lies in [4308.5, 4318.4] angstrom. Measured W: 16.7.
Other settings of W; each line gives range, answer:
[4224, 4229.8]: 15.6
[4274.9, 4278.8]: 16.3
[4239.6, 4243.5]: 15.9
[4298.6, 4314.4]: 17.1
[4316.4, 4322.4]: 17.2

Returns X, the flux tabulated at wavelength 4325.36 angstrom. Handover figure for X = 15.9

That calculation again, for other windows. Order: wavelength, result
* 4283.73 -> 15.7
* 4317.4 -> 16.5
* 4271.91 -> 16.1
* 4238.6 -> 14.1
